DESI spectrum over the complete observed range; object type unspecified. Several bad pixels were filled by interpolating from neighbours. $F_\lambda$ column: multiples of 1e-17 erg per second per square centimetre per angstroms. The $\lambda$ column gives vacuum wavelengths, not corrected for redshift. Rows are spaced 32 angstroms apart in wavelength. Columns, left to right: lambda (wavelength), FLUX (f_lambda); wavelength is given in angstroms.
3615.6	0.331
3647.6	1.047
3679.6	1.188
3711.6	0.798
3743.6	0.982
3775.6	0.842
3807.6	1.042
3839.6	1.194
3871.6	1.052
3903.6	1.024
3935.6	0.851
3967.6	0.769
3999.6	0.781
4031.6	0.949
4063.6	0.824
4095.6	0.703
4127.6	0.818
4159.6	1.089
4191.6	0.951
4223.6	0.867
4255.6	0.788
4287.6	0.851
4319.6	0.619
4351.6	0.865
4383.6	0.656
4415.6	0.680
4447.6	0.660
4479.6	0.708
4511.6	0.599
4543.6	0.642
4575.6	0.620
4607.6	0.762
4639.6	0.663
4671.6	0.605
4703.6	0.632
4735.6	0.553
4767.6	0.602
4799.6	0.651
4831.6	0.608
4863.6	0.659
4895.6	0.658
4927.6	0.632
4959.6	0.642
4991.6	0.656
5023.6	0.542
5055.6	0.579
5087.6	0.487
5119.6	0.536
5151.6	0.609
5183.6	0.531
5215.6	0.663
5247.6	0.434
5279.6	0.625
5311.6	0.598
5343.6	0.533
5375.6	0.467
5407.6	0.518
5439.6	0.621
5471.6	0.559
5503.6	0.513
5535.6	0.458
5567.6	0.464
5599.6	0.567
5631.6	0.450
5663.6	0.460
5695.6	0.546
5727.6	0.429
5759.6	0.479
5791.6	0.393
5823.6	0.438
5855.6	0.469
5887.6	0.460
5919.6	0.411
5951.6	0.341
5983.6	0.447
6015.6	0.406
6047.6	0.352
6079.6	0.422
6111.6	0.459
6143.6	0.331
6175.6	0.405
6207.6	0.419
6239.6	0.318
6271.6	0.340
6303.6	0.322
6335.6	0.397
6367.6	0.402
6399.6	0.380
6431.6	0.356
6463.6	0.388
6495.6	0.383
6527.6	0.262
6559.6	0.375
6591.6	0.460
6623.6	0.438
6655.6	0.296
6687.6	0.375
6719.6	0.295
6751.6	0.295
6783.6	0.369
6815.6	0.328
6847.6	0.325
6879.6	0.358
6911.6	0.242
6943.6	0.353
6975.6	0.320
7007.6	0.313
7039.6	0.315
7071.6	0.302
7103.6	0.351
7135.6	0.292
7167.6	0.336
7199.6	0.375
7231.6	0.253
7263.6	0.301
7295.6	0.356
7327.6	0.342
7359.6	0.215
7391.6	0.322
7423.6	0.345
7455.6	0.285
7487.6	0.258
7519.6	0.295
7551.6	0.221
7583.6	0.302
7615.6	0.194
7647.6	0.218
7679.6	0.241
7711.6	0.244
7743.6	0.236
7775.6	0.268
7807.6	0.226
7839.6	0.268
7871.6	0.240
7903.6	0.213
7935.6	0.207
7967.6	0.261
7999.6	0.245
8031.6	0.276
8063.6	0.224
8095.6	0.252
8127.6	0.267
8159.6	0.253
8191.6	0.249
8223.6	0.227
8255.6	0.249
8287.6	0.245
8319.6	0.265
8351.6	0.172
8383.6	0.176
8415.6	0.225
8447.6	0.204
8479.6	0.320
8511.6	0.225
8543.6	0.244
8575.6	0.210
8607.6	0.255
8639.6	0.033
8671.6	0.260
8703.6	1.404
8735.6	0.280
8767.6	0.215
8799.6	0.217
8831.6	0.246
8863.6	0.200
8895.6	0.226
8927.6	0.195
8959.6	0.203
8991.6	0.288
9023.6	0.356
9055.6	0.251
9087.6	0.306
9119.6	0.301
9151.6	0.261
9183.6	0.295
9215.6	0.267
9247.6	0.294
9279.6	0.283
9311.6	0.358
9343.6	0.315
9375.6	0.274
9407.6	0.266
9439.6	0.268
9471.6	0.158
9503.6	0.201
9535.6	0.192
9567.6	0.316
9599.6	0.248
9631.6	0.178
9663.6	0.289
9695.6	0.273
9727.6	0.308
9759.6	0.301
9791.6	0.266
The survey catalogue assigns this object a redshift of 1.33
